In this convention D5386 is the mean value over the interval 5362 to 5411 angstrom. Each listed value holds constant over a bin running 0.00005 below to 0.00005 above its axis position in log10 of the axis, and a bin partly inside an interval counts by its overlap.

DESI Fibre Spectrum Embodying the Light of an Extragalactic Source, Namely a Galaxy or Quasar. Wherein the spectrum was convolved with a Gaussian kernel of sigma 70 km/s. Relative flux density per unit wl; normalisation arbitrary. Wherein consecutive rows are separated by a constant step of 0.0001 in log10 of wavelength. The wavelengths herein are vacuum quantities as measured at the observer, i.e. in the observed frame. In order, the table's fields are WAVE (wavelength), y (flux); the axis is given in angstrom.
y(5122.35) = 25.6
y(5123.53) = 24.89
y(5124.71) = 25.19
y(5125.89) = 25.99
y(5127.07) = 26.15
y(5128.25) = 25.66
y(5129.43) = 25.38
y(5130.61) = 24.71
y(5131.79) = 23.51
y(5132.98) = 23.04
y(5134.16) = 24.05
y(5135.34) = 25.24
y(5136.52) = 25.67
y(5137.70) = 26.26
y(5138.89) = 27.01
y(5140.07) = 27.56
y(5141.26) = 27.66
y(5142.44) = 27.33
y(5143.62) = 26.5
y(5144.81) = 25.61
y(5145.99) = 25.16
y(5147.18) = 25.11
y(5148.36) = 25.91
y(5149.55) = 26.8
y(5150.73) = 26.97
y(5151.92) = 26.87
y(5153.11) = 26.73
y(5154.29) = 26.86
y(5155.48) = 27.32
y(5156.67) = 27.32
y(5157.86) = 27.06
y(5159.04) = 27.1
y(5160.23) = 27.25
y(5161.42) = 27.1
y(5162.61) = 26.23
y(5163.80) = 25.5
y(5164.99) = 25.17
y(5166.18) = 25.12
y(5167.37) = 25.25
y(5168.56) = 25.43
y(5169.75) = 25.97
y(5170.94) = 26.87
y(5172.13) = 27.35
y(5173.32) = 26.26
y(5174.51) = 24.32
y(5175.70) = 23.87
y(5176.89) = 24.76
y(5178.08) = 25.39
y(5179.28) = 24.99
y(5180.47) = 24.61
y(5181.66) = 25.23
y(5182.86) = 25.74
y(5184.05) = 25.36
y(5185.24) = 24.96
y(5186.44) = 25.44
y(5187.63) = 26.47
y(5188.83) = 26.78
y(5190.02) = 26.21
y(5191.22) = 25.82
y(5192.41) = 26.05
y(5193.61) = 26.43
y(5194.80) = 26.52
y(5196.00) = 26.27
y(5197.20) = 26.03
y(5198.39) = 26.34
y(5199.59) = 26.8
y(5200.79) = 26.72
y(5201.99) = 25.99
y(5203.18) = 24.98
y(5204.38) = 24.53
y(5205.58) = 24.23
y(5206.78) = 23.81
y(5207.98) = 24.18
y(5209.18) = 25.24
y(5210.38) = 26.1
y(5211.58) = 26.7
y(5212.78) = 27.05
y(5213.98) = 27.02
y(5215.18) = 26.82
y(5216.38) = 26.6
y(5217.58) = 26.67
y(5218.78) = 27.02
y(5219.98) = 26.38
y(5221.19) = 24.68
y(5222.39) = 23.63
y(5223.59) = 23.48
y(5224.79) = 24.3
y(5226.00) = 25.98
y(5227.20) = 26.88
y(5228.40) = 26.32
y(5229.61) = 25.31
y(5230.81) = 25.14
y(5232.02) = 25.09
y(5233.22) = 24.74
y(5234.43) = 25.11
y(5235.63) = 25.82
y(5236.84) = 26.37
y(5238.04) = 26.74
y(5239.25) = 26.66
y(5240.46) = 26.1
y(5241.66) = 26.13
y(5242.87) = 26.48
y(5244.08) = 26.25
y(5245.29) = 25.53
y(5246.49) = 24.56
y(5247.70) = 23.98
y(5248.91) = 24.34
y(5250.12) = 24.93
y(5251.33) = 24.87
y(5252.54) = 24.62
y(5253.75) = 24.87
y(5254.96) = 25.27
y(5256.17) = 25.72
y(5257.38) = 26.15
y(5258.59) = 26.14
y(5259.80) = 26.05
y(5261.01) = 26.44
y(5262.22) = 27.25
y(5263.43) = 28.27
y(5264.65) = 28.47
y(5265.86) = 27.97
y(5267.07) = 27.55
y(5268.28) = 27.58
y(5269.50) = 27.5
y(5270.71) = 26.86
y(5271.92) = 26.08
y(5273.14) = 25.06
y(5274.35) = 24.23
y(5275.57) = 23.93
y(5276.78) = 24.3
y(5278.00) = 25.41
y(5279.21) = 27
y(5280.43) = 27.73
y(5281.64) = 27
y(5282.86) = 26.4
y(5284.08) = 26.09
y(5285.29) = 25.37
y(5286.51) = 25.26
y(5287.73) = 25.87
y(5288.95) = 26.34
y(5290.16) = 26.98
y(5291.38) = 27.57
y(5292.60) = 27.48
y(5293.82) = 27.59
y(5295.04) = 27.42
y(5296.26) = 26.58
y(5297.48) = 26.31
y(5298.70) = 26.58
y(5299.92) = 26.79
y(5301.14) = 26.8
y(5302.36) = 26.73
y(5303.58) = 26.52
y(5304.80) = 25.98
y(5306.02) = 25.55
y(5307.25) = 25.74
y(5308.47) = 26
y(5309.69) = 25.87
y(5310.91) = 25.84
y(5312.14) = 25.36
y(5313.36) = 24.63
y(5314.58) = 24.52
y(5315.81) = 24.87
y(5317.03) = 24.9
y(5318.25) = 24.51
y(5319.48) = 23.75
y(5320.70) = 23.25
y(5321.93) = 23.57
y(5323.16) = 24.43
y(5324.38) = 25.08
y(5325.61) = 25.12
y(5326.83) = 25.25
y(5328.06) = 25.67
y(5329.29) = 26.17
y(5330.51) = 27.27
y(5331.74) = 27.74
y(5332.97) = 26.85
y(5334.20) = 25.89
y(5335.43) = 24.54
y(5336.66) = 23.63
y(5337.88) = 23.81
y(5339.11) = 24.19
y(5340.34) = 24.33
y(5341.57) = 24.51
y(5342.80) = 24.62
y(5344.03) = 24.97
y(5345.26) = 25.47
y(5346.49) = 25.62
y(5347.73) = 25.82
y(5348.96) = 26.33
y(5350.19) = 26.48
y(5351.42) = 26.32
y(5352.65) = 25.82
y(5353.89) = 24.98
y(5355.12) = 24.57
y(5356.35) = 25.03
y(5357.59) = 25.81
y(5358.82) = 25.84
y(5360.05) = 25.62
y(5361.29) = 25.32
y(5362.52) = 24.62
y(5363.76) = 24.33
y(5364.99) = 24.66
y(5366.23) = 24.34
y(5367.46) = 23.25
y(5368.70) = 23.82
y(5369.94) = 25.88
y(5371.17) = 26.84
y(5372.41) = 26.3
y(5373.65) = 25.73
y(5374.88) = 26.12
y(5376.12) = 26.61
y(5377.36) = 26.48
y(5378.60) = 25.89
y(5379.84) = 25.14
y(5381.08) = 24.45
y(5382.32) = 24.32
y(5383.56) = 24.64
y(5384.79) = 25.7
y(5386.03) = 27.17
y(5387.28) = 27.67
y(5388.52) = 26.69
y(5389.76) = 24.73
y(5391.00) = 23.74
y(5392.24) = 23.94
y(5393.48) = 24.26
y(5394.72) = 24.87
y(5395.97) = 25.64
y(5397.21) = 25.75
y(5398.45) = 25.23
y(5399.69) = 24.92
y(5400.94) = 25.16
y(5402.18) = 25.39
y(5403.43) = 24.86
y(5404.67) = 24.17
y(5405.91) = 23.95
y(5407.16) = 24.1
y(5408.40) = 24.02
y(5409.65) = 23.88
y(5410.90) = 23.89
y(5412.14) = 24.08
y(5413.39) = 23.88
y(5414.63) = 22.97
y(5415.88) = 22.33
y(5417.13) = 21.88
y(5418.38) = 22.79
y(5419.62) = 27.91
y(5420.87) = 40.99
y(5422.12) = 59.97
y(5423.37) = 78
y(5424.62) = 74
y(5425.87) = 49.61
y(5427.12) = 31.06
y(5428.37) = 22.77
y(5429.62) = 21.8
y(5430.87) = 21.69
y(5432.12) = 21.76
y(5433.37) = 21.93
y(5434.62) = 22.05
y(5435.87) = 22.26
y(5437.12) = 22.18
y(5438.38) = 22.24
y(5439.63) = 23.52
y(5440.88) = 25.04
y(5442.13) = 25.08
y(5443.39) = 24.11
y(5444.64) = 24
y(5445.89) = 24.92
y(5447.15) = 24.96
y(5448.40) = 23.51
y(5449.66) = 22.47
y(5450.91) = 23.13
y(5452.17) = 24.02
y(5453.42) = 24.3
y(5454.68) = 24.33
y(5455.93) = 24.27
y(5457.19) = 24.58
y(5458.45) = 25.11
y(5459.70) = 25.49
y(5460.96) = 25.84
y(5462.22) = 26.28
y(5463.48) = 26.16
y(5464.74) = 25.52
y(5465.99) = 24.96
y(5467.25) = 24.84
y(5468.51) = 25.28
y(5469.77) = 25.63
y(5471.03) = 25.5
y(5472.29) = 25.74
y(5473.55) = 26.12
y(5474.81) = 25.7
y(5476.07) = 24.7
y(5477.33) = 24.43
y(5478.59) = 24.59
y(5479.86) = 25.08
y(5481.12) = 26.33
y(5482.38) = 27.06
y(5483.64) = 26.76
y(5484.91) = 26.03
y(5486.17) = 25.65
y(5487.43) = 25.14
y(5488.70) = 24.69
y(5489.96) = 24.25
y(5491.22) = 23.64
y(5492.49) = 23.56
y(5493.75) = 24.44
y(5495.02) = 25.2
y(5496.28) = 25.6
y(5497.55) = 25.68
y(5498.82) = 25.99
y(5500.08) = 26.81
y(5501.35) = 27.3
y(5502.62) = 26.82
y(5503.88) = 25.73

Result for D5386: 25.1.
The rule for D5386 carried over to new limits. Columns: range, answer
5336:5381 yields 25.2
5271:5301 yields 26.2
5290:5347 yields 25.6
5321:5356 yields 25.3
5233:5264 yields 25.8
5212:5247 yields 25.8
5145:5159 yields 26.6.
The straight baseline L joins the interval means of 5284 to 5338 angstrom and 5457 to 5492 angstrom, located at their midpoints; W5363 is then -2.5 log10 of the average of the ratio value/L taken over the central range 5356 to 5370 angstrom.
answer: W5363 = 0.04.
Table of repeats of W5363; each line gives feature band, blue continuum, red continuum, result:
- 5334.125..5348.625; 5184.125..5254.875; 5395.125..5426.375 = 0.18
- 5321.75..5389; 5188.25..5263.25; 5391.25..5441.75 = 0.09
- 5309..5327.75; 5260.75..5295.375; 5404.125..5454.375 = 0.10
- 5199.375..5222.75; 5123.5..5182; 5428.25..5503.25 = 0.00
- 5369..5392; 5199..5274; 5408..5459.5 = 0.08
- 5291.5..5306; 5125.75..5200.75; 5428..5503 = -0.06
